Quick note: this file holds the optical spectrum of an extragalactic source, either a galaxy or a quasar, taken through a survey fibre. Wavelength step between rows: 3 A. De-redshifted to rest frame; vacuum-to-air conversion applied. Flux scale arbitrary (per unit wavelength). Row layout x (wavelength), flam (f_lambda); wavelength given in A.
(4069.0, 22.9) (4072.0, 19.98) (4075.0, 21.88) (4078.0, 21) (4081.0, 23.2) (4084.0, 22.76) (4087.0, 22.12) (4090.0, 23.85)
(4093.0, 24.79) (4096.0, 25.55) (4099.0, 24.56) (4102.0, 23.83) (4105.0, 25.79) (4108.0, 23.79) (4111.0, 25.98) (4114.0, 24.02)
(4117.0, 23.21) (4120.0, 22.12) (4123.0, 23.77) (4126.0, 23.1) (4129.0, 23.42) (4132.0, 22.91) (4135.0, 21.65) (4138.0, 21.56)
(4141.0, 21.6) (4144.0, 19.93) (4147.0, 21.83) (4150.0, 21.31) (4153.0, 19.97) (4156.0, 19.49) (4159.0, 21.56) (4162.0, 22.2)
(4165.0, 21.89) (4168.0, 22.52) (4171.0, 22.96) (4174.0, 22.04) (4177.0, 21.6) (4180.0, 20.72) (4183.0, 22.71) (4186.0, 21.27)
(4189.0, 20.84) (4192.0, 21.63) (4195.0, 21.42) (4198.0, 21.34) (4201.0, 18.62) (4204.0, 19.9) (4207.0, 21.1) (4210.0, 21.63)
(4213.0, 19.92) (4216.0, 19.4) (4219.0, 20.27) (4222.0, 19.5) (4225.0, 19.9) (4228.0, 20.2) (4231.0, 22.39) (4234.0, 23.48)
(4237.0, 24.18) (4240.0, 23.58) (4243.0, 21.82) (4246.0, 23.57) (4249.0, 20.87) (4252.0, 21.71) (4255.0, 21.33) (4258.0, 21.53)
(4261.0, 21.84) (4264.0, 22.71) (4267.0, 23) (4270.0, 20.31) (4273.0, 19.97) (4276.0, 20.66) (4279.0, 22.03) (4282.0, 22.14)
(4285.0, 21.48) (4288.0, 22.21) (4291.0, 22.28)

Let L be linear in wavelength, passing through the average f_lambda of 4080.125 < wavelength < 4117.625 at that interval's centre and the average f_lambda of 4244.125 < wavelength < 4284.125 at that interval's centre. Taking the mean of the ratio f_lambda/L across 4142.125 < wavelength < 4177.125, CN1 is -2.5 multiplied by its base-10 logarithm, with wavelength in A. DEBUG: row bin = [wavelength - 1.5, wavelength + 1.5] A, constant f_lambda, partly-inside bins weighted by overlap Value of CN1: 0.09 mag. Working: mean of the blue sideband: 24.1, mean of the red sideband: 21.7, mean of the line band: 21.4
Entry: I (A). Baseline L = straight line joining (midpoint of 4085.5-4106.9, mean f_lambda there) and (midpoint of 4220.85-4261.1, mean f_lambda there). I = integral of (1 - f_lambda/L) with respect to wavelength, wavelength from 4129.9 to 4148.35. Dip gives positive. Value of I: 1.54 A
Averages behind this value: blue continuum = 24.3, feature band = 21.6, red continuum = 21.9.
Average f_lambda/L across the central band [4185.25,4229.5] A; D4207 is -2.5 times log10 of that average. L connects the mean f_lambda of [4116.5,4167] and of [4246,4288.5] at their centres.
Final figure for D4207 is 0.065 mag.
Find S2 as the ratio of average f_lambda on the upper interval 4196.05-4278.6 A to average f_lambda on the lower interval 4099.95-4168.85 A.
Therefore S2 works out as 0.9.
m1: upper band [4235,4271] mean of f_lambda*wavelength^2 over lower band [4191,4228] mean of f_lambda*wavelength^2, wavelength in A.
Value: 1.12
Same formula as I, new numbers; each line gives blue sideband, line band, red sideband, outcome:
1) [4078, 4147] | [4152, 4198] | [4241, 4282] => 2.2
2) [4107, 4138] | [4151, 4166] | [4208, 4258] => 1.1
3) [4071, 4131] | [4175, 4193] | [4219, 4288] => 0.8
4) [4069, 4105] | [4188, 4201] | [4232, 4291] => 0.8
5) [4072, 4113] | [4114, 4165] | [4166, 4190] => 1.7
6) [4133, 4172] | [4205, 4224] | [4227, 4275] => 1.3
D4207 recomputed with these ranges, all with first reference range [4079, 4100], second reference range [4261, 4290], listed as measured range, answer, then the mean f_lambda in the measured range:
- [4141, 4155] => 0.113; 20.8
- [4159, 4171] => 0.032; 22.2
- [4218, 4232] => 0.093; 20.4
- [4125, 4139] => 0.034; 22.5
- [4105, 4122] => -0.024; 24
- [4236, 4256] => -0.022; 22.4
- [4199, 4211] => 0.109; 20.3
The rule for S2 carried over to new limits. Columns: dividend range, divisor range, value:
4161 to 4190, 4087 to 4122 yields 0.90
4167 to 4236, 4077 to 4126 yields 0.89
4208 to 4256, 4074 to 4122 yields 0.91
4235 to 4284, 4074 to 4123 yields 0.93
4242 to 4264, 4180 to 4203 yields 1.04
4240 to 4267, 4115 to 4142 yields 0.98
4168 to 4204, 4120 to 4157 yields 0.98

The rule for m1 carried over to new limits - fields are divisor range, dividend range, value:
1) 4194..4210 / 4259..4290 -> 1.09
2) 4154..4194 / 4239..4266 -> 1.06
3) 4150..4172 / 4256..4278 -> 1.05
